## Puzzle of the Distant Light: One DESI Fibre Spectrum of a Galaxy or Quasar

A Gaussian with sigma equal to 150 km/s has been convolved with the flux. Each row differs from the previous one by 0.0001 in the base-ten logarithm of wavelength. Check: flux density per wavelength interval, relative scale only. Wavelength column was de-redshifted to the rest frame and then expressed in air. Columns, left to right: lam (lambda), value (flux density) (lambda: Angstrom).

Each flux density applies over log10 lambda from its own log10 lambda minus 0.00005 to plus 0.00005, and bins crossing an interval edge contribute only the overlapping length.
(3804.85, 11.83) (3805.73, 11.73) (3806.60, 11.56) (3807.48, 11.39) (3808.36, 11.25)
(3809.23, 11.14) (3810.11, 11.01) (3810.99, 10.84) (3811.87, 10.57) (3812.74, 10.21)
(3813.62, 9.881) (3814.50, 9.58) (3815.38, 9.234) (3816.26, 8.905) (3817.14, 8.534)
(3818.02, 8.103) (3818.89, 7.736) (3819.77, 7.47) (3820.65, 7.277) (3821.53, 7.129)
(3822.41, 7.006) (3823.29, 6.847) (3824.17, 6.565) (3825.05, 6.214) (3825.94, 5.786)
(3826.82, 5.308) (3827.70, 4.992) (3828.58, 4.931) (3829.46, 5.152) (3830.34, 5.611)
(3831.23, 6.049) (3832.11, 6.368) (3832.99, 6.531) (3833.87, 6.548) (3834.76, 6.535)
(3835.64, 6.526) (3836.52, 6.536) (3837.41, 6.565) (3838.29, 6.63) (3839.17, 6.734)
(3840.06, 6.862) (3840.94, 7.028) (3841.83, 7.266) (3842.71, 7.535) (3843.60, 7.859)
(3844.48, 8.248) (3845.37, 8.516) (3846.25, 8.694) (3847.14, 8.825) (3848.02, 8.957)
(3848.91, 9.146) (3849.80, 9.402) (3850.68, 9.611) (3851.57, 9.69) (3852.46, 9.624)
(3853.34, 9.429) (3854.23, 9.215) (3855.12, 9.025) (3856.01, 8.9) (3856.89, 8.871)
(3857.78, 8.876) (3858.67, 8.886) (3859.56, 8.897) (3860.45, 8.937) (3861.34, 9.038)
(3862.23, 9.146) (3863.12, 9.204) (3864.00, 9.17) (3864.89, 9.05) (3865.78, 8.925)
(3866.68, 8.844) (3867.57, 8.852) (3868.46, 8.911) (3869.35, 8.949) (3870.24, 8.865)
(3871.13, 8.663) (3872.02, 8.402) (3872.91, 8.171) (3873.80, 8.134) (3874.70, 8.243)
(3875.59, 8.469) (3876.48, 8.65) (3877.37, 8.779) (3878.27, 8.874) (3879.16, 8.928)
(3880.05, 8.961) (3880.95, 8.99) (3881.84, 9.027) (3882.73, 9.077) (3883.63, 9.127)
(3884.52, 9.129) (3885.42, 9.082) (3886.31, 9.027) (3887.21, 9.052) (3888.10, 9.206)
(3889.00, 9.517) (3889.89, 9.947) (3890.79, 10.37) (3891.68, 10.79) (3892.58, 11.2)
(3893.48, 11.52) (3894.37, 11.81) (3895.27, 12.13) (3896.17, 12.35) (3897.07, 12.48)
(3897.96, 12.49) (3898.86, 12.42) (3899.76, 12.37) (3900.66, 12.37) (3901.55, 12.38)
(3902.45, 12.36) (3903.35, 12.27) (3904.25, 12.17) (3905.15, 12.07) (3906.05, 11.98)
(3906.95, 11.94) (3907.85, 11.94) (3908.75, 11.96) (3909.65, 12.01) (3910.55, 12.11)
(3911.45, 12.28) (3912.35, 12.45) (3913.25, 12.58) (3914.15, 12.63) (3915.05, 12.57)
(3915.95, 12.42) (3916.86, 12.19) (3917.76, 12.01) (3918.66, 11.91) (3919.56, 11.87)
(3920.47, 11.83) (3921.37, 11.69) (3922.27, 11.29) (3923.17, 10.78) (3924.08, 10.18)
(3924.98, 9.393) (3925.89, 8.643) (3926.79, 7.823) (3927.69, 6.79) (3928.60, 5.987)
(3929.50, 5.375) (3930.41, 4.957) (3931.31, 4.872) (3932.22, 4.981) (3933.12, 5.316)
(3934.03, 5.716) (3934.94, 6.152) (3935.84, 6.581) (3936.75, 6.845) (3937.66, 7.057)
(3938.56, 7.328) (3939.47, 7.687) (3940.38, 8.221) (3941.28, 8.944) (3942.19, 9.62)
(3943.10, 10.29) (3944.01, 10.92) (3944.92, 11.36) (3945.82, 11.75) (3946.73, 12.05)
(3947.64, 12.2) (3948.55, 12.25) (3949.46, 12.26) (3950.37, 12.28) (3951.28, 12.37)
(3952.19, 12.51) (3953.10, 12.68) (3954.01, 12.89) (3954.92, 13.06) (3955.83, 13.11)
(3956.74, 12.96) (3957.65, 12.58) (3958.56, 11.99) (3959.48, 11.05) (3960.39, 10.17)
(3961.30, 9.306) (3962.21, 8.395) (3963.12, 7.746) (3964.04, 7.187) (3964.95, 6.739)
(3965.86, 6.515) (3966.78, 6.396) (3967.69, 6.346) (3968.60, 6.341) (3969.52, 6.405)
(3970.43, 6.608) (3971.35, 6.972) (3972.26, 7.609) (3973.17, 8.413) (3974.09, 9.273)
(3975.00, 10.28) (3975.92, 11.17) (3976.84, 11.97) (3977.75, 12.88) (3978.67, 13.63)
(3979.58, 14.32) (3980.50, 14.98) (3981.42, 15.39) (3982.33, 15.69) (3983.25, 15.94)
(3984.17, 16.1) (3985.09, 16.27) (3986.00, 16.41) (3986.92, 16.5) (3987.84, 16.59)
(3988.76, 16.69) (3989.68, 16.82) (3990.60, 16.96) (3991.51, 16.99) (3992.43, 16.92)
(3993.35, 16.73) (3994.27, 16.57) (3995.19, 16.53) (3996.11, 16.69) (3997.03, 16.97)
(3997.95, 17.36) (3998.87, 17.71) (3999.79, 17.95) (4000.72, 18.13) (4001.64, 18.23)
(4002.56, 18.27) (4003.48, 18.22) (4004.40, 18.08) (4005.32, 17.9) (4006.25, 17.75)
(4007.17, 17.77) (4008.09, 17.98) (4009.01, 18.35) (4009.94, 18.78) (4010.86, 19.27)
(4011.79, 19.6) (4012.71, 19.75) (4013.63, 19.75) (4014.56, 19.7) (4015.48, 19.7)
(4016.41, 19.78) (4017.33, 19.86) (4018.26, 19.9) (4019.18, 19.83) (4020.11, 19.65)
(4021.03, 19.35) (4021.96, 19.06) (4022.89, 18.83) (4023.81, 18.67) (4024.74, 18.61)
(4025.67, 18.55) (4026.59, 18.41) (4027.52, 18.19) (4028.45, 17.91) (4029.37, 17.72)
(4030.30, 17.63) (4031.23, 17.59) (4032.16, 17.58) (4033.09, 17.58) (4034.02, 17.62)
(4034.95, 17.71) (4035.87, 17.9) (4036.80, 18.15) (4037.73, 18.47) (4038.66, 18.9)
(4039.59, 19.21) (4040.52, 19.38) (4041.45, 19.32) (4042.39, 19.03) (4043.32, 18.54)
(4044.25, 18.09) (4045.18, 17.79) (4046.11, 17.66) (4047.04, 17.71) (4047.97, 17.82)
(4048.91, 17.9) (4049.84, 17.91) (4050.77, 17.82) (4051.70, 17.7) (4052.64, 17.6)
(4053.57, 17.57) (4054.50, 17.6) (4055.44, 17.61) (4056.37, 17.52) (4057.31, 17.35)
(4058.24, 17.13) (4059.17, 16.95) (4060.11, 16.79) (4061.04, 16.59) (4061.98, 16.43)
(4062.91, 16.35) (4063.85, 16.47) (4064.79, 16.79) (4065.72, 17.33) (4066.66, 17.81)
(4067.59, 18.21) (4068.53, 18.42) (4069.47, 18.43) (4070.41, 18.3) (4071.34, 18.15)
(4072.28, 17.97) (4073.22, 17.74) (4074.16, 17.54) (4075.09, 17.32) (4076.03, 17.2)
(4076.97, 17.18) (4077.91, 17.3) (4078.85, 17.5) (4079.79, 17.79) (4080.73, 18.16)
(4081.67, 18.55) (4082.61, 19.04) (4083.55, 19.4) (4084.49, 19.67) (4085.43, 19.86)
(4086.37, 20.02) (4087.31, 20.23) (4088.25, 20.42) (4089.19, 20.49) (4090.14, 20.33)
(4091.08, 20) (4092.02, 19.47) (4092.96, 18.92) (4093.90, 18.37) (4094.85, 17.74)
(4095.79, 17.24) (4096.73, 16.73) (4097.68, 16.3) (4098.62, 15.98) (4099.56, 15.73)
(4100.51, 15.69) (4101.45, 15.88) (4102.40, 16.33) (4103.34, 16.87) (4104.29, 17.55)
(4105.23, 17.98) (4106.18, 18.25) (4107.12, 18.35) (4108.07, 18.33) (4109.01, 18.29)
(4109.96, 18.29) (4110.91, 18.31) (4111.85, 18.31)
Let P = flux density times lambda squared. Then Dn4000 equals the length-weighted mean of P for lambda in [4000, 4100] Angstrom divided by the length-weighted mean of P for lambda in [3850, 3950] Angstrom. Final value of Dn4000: 2.00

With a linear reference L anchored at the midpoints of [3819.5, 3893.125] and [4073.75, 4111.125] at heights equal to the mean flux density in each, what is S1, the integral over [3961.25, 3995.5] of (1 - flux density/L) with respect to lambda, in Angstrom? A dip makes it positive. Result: 3.2 Angstrom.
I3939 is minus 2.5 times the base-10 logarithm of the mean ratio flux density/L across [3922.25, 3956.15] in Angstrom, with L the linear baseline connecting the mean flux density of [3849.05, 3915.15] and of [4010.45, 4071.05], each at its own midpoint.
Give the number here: 0.38 mag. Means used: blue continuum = 10.1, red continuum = 18.2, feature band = 9.24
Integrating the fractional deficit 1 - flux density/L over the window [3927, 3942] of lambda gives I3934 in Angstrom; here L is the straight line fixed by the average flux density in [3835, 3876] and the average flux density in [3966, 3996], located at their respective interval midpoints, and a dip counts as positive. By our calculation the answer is 6.4 Angstrom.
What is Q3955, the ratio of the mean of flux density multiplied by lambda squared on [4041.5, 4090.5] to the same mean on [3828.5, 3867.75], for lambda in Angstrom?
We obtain 2.5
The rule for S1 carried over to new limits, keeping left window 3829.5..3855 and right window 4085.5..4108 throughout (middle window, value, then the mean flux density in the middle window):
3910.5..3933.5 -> 2.3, 9.78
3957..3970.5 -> 4.5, 8.36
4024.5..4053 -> -4.4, 18.1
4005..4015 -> -2.9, 18.8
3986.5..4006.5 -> -4.7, 17.3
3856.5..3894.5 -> -0.4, 9.16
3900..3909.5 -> -1.8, 12.1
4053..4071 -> -0.8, 17.4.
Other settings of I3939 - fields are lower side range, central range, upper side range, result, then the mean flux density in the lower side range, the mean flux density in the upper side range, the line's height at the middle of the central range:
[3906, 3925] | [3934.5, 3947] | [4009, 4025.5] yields 0.48 mag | 11.9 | 19.4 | 13.7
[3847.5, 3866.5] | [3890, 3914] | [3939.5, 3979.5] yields -0.24 mag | 9.14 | 10.2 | 9.6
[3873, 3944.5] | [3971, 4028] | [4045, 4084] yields -0.16 mag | 9.91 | 17.6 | 14.4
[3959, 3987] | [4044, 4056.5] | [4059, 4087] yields -0.10 mag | 10.7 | 17.9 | 16.2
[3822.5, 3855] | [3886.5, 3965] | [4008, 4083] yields 0.12 mag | 7.3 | 18.2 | 11.9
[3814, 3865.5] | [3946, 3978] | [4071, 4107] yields 0.26 mag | 7.79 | 18.1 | 12.8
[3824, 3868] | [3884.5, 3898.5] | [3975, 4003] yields -0.02 mag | 7.81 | 16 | 10.4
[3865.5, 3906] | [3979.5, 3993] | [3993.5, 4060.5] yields -0.02 mag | 10.1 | 18.2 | 15.9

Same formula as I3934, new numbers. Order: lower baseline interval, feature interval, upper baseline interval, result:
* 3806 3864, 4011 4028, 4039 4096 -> -3.4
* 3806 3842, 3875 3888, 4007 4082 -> 1.9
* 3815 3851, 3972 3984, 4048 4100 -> 1.0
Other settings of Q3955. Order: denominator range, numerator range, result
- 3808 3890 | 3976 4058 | 2.31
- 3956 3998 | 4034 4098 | 1.52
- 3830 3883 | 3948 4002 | 1.64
